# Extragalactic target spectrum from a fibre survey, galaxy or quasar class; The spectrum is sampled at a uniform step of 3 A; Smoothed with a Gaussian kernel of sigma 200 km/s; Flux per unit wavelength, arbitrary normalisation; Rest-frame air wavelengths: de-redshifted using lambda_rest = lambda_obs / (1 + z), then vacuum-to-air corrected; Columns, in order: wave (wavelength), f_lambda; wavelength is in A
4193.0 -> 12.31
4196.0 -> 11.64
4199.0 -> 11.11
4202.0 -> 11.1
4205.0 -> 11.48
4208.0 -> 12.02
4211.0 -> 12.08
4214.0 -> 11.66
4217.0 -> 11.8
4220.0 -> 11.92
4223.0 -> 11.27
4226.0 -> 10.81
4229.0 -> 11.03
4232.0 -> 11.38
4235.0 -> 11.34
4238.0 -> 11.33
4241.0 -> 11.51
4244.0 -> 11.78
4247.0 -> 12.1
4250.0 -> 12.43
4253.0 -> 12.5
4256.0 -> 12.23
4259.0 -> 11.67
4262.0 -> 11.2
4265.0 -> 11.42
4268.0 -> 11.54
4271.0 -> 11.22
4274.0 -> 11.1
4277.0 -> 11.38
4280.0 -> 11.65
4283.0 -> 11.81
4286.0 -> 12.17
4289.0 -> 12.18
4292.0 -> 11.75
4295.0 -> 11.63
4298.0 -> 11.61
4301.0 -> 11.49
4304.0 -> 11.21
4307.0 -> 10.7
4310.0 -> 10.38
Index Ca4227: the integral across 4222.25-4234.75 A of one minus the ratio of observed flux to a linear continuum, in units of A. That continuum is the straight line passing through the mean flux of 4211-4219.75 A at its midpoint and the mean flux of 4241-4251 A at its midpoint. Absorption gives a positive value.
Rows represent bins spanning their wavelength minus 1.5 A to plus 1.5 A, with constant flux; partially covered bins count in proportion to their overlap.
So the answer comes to 0.8 A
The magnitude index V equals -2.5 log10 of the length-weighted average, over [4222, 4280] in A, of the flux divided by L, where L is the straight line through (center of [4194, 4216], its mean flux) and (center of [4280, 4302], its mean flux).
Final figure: 0.02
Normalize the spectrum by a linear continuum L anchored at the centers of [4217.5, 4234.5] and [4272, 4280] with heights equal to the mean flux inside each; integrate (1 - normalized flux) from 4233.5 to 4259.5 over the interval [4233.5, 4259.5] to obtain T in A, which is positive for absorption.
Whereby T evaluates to -1.31 A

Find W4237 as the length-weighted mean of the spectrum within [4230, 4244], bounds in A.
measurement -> 11.4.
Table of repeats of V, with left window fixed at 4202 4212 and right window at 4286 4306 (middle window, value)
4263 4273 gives 0.030 mag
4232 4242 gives 0.031 mag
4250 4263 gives -0.027 mag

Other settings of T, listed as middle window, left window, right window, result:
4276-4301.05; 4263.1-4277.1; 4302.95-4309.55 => -1.5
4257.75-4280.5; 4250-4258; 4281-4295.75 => 1.4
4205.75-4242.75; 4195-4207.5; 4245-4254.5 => 0.9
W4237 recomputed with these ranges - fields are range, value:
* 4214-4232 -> 11.4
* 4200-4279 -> 11.6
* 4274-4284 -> 11.5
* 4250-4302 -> 11.7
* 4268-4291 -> 11.6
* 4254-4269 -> 11.6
